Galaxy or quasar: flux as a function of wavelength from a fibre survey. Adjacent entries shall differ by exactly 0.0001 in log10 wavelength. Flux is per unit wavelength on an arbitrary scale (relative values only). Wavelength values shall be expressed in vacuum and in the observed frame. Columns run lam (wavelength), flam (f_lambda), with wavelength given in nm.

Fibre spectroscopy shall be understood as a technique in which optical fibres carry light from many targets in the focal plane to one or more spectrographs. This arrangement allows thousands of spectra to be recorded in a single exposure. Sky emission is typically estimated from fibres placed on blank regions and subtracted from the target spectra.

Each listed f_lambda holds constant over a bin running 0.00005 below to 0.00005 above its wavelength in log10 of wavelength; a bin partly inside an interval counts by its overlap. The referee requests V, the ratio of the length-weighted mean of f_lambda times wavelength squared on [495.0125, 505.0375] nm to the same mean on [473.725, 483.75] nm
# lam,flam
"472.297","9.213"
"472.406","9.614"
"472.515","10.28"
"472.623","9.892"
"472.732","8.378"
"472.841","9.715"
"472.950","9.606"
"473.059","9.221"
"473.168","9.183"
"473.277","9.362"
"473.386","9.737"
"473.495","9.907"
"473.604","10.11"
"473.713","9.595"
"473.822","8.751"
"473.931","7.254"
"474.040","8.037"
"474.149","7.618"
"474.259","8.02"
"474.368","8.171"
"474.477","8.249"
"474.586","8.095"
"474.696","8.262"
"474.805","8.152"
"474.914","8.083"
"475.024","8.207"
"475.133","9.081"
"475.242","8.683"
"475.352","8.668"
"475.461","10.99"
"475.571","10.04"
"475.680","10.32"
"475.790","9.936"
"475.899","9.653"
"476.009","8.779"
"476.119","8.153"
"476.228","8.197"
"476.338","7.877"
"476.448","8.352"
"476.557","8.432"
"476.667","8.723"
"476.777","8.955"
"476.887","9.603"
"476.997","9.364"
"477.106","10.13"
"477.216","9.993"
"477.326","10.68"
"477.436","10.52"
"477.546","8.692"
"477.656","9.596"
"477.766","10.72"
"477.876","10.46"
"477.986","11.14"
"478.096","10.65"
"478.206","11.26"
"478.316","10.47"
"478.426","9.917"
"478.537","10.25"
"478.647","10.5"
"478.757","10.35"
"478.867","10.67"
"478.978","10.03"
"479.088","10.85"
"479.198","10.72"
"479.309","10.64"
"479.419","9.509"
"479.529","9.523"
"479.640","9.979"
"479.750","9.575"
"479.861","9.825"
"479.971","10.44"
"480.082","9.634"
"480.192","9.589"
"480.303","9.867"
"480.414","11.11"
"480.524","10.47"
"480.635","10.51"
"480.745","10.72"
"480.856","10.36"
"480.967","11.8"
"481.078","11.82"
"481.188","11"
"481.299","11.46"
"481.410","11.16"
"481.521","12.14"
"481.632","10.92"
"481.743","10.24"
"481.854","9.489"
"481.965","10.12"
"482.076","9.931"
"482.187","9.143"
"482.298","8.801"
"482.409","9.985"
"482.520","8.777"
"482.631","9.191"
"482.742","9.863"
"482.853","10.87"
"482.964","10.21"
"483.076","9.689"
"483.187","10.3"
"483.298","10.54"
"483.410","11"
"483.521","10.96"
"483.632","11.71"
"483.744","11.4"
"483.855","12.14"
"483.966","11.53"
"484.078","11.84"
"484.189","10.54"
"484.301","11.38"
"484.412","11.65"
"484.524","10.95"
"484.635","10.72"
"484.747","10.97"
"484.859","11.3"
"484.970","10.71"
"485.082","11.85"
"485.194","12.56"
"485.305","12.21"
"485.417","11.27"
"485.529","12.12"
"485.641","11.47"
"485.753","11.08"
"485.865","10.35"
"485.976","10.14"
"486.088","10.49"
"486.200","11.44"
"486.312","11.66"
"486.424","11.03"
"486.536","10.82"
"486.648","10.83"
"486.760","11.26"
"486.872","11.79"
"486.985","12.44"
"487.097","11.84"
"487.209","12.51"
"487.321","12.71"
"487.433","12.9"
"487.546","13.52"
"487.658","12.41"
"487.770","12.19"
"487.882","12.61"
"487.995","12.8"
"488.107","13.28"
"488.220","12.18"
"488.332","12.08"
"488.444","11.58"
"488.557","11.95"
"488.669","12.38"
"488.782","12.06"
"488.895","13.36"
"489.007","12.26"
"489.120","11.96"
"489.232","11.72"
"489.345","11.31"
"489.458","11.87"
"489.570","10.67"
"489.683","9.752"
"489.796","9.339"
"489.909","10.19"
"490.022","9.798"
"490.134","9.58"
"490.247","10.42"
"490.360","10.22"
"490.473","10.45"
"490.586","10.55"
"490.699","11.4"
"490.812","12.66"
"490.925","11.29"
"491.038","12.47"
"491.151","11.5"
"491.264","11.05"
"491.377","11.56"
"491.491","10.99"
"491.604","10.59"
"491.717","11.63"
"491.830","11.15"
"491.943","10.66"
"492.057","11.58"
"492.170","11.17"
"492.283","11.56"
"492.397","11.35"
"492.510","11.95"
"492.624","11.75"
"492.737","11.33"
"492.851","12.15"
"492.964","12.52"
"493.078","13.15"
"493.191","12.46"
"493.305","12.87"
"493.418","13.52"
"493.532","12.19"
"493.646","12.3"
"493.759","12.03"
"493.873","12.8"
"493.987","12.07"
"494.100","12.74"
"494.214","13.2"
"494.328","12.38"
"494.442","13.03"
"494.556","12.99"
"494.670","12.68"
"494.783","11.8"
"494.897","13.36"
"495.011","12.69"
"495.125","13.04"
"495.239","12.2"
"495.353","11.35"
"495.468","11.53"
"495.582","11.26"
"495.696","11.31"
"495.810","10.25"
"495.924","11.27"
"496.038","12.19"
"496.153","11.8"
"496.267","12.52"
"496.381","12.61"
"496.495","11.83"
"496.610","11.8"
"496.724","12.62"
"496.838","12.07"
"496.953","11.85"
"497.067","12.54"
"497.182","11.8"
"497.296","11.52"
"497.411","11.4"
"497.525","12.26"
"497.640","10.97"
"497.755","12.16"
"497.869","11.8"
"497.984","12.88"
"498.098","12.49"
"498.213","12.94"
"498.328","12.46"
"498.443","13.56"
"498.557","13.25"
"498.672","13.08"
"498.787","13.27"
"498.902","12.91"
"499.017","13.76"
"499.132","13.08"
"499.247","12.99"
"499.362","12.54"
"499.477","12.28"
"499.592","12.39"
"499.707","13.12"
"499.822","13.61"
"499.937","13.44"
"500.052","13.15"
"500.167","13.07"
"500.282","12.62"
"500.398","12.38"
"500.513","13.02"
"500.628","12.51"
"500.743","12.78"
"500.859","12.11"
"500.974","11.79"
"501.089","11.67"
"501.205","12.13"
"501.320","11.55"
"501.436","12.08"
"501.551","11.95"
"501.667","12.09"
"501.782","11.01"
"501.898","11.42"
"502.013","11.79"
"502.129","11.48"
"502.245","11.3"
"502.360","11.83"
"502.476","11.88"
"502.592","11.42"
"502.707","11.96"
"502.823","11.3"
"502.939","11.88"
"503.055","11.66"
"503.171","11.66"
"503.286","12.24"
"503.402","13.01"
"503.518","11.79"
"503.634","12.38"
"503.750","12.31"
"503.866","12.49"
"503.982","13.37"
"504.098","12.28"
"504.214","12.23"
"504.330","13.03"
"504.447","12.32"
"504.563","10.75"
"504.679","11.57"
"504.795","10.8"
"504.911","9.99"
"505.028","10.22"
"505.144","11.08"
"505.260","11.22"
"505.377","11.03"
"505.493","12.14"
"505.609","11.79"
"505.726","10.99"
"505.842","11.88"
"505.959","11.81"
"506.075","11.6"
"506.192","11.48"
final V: 1.4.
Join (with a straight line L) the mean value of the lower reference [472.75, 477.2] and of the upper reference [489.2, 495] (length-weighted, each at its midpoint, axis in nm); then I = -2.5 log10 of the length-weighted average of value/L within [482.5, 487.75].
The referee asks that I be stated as -0.07 mag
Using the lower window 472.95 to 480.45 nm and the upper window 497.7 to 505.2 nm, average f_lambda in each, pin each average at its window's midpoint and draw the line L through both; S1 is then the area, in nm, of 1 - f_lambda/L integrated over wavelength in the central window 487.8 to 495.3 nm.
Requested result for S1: -0.46 nm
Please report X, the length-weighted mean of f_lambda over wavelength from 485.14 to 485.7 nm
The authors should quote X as 11.9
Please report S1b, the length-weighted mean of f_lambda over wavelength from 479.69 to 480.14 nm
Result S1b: 9.88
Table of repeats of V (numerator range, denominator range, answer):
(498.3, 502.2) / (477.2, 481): 1.33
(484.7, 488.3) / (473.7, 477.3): 1.40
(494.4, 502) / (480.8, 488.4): 1.16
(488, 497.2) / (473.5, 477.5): 1.42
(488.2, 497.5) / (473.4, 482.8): 1.29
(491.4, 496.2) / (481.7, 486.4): 1.16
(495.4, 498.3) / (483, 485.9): 1.11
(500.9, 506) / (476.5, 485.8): 1.22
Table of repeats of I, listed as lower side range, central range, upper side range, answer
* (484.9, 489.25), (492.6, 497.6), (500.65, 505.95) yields -0.03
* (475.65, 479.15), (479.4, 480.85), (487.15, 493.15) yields 0.01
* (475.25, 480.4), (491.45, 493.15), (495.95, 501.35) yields 0.01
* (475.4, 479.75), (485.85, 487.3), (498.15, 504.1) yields -0.05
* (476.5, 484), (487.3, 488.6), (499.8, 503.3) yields -0.15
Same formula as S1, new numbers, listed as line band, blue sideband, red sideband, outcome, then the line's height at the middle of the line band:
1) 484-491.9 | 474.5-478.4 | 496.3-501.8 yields -0.39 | 11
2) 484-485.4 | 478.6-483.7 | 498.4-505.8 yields -0.10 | 10.7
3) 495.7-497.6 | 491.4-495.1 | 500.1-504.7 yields 0.04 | 12.1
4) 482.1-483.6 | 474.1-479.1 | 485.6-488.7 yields 0.12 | 10.9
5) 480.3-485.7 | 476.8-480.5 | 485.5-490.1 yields 0.02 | 10.9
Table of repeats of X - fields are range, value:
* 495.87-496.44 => 12.1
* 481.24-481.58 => 11.6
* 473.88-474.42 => 7.82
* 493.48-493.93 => 12.3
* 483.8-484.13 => 11.8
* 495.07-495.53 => 12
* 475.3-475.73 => 10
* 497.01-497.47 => 11.8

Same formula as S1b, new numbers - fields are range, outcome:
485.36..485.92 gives 11.2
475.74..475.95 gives 9.82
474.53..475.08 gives 8.16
